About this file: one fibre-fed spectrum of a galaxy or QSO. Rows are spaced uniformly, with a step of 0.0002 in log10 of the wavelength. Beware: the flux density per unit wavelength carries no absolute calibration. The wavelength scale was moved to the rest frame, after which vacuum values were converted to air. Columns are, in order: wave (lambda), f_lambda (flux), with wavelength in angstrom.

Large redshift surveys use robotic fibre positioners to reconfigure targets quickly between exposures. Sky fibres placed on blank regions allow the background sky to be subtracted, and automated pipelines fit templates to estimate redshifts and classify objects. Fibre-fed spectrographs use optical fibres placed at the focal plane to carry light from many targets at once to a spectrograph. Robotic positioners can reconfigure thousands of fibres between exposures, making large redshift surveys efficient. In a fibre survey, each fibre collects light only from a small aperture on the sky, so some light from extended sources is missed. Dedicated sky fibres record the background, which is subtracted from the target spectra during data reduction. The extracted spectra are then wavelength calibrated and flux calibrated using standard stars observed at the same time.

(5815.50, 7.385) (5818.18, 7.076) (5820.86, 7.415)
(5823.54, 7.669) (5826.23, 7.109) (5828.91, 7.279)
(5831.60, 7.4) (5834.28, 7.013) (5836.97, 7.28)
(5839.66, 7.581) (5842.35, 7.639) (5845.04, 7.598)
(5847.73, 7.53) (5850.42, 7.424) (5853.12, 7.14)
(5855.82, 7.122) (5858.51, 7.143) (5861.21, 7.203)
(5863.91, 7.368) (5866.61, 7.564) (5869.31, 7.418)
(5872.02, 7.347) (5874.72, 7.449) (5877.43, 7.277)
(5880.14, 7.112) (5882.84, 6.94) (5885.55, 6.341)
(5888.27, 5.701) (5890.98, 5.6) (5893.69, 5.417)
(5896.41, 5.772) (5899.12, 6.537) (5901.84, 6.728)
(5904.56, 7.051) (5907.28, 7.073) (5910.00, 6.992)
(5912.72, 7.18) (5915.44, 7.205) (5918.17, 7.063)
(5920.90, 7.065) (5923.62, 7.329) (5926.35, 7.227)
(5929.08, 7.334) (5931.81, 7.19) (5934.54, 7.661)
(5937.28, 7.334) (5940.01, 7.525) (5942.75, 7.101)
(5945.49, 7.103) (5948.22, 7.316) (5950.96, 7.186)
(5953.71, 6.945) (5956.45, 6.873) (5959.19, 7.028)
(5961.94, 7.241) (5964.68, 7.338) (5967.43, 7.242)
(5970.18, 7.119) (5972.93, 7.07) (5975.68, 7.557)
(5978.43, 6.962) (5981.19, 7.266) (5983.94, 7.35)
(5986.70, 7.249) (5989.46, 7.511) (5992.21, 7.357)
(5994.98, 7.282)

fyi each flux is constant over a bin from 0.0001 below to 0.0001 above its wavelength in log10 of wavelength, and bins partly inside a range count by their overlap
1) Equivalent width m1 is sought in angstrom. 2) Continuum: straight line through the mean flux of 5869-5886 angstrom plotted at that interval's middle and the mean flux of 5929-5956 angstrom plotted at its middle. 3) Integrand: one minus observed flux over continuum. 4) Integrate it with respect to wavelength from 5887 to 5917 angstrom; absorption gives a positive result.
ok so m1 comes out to 2.9 angstrom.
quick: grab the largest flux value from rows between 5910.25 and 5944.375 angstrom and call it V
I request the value 7.661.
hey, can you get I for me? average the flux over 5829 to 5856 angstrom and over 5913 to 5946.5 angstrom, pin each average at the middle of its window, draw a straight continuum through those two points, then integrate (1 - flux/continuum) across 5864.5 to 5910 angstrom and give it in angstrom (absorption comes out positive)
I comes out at 3.7 angstrom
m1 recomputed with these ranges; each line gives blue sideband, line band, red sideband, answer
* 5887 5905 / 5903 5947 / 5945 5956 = -3.92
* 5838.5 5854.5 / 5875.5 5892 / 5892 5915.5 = 0.91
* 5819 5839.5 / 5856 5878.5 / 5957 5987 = -0.15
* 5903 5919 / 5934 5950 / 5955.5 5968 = -0.43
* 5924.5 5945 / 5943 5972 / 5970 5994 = 0.66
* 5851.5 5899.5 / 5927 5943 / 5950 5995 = -0.72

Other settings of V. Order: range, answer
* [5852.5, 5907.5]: 7.564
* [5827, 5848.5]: 7.639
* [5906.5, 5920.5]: 7.205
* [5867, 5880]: 7.449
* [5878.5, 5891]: 7.112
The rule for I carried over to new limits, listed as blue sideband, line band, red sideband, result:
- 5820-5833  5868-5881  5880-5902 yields -1.72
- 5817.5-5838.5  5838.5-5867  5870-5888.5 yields -1.00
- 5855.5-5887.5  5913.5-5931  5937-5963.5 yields -0.10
